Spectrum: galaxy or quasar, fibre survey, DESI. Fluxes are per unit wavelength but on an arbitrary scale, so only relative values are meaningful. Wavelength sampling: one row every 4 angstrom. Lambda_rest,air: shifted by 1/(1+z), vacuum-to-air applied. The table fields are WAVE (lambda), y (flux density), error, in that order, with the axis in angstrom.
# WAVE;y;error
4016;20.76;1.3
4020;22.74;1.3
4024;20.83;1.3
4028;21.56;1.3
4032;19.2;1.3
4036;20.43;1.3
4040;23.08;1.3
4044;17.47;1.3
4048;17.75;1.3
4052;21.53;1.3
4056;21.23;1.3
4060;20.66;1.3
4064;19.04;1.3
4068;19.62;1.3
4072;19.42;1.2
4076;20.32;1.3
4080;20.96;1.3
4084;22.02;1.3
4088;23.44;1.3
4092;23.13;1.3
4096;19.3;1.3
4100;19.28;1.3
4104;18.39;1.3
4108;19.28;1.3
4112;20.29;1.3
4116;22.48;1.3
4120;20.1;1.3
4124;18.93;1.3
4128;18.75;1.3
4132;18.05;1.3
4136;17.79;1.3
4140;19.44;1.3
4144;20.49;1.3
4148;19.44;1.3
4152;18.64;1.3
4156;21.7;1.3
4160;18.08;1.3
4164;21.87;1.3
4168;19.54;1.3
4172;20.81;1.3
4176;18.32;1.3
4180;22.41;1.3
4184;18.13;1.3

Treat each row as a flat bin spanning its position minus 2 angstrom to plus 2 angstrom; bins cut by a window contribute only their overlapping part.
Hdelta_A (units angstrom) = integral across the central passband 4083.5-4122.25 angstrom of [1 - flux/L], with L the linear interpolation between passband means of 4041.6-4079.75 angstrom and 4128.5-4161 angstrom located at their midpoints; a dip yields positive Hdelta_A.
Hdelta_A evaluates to -2.42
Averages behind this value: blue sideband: 19.8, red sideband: 19.2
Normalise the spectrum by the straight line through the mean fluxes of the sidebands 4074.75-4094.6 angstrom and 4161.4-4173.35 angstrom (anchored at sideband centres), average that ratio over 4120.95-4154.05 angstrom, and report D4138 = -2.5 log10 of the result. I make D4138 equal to 0.11 mag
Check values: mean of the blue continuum 22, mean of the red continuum 20.6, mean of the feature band 19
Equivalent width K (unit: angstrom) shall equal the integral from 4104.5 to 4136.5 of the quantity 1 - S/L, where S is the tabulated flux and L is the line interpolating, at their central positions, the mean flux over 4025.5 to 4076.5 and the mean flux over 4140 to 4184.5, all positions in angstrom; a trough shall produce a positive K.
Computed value 0.9 angstrom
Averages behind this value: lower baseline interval 20.1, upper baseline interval 20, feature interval 19.5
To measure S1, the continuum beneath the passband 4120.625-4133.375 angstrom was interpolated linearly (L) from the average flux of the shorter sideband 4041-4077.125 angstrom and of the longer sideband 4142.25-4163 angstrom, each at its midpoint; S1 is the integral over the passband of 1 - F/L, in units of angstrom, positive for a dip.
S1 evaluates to 0.6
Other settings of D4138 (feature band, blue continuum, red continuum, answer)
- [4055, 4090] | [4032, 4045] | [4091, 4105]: -0.03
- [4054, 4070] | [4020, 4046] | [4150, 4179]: 0.02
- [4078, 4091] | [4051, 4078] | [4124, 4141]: -0.13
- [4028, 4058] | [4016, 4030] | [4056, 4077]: 0.03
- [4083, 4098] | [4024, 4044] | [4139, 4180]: -0.08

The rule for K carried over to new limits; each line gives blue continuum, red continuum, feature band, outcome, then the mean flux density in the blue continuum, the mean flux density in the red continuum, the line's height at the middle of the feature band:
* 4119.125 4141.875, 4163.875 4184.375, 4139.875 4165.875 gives -0.6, 18.8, 20.2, 19.5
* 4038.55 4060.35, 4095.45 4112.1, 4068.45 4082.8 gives -0.4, 20.2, 19.2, 19.7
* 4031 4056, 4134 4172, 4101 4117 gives 0.0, 20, 19.7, 19.9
